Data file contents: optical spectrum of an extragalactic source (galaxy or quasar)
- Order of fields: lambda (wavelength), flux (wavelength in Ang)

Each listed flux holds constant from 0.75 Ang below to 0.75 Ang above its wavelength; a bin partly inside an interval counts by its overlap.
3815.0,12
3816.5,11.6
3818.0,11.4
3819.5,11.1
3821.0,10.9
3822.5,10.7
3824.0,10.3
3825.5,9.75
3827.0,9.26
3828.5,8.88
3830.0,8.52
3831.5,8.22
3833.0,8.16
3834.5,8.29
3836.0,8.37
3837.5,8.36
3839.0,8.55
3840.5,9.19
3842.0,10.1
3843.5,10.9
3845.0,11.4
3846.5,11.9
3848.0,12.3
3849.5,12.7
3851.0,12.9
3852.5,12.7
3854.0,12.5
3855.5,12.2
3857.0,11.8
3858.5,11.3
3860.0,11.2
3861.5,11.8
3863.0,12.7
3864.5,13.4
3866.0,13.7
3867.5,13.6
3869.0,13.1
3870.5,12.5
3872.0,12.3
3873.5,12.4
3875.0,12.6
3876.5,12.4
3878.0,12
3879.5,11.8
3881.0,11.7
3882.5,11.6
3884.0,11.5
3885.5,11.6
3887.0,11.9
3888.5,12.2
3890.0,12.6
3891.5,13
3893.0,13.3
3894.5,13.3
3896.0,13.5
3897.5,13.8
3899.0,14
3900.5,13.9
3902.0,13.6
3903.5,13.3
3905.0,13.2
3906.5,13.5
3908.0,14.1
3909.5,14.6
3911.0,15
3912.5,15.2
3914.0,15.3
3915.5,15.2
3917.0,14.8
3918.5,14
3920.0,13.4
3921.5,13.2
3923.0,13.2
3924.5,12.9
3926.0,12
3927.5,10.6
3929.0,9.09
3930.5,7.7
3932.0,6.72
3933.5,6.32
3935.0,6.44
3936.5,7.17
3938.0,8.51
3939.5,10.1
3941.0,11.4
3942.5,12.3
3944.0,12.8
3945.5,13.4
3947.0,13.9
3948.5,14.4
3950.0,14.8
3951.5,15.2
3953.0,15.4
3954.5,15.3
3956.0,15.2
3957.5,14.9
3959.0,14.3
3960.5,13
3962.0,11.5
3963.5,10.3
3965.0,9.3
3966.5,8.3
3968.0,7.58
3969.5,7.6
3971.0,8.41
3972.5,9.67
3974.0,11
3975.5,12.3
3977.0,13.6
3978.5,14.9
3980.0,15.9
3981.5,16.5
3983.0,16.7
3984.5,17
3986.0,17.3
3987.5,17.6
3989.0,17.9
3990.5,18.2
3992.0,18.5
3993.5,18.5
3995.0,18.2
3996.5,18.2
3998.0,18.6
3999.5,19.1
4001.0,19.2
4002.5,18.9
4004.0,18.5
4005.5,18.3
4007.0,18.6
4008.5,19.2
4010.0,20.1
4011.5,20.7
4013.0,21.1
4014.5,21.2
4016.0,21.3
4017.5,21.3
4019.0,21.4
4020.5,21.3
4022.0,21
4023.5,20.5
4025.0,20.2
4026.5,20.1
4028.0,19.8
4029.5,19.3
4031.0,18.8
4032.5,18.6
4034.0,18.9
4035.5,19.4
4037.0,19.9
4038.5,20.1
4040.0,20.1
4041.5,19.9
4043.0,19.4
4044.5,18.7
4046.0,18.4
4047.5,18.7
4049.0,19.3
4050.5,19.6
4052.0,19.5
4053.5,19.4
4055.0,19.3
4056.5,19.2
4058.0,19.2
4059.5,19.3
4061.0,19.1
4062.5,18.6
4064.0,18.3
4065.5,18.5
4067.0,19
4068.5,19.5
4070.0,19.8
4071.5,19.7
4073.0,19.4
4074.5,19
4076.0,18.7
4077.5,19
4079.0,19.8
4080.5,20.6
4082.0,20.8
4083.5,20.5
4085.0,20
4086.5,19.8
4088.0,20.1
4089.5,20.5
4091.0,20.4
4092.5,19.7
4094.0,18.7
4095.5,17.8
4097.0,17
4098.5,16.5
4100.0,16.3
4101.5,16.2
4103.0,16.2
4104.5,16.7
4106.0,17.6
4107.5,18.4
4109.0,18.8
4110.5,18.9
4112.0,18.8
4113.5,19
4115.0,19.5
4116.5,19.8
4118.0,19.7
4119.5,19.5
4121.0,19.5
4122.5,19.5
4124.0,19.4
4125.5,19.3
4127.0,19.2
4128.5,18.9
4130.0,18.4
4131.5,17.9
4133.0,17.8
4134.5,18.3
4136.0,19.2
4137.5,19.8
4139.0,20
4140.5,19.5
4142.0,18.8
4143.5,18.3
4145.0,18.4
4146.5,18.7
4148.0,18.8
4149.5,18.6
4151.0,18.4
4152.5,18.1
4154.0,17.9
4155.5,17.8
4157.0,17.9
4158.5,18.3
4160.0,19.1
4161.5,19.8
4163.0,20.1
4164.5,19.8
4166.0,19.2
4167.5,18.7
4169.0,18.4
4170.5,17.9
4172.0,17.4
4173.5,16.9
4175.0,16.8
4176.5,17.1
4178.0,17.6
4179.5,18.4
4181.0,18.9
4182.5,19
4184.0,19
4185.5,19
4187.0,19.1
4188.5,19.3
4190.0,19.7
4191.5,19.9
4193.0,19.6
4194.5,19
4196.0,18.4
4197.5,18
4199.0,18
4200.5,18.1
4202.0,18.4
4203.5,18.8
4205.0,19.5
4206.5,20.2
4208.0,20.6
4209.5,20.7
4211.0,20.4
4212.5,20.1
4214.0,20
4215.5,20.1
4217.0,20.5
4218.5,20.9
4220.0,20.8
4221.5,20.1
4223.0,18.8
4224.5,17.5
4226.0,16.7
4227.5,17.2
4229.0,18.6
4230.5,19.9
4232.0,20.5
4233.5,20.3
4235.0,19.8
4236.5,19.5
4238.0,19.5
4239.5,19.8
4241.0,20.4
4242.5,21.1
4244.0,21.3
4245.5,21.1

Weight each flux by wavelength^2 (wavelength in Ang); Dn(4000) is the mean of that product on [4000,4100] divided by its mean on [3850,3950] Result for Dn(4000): 1.7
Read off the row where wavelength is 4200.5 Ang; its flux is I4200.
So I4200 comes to 18.1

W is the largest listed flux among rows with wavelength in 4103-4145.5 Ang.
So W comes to 20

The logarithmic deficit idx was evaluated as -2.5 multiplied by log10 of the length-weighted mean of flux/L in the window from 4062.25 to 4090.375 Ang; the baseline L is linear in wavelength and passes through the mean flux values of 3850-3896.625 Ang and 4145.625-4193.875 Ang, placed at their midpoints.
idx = -0.176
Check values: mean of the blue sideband 12.4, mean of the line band 19.6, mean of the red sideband 18.6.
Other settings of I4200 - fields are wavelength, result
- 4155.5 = 17.8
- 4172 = 17.4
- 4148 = 18.8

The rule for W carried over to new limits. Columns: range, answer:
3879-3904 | 14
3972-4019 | 21.4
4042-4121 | 20.8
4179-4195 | 19.9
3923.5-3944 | 12.9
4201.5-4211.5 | 20.7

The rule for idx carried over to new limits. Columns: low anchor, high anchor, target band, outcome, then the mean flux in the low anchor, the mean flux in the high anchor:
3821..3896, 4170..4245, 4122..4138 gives -0.084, 11.4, 19.2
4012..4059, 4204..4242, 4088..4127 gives 0.068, 19.8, 19.7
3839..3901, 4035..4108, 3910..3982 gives 0.219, 12.3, 19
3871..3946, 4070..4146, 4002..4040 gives -0.241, 12.2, 18.9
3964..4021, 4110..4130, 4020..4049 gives -0.126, 16.6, 19.3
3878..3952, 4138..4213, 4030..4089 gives -0.213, 12.4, 18.8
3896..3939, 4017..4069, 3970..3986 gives 0.155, 12.2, 19.5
